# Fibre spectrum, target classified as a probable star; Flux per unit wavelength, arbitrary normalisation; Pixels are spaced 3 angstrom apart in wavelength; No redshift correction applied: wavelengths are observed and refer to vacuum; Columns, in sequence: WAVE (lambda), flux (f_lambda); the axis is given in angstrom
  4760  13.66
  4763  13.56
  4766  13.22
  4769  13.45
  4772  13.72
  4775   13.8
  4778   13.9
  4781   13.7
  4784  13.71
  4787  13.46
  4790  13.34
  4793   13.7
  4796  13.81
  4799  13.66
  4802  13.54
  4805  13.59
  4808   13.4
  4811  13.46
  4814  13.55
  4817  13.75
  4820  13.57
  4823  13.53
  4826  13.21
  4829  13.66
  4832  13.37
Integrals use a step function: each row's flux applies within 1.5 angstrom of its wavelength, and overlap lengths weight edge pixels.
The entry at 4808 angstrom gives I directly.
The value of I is 13.4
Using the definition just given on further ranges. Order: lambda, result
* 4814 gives 13.55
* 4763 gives 13.56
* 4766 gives 13.22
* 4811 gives 13.46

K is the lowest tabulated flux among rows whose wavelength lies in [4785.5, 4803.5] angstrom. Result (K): 13.34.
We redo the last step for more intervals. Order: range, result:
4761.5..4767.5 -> 13.22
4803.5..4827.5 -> 13.21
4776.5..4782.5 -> 13.7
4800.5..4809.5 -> 13.4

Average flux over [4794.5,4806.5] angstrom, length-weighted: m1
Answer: 13.6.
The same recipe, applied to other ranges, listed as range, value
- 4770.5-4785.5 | 13.8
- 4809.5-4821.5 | 13.6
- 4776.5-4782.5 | 13.8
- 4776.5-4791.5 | 13.6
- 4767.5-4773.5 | 13.6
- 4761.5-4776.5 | 13.6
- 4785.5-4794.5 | 13.5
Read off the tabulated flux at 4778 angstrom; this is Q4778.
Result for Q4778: 13.9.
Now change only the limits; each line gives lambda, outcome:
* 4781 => 13.7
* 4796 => 13.81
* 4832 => 13.37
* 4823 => 13.53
